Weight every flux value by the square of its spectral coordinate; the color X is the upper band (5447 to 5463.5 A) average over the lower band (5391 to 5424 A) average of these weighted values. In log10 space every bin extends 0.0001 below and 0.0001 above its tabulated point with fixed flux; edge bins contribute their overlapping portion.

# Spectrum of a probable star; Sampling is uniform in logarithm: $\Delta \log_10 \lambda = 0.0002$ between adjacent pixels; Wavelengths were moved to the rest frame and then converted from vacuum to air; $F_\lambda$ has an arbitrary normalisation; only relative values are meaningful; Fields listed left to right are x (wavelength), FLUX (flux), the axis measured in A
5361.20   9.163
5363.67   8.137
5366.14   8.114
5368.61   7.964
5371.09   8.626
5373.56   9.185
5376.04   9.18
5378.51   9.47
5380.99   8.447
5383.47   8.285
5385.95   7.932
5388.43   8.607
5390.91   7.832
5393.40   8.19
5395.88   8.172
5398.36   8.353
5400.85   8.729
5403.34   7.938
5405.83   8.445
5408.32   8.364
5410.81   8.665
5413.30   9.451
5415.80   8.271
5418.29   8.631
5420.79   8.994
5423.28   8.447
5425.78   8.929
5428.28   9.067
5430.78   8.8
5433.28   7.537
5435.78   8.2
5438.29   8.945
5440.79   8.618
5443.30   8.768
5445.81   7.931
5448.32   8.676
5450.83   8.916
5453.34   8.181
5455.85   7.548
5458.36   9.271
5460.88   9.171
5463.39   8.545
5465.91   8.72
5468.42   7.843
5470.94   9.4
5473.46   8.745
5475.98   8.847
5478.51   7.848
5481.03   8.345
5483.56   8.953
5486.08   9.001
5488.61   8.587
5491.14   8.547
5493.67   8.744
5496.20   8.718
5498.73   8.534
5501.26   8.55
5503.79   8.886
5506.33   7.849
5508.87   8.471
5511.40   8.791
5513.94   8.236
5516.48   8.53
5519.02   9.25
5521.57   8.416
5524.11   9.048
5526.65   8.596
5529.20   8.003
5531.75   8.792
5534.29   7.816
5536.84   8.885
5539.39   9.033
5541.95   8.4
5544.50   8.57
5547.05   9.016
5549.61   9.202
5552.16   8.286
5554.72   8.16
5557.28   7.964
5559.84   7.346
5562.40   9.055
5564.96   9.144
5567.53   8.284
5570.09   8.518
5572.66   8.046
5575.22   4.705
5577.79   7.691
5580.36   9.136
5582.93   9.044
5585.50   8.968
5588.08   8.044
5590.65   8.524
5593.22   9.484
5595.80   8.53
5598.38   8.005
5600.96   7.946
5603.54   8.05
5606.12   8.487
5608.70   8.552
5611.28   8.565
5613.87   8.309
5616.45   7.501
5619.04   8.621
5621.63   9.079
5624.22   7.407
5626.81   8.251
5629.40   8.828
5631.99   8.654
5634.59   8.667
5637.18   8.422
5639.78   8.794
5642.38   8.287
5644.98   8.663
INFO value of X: 1.03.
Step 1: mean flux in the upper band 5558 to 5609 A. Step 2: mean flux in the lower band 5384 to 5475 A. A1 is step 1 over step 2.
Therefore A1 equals 0.97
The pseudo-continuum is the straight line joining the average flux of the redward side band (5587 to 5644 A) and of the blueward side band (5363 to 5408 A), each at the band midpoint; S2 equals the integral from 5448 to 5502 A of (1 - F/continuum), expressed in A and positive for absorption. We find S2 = -1.3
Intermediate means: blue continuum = 8.42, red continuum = 8.41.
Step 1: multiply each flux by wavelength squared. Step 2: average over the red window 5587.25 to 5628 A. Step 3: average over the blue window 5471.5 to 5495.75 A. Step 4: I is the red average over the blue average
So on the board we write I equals 1.0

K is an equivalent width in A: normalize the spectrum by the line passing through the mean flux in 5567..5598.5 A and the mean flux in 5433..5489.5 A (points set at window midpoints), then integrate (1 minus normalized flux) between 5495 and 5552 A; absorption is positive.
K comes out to -1.5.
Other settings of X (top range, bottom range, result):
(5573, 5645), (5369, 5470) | 1.04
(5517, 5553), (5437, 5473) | 1.04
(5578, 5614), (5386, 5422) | 1.08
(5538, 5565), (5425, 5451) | 1.04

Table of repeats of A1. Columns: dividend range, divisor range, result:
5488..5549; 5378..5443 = 1.01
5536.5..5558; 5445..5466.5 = 1.01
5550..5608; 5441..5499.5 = 0.96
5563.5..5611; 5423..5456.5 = 0.98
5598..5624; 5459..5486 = 0.96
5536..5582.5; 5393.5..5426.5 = 0.97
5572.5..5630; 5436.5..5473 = 0.96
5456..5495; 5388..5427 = 1.02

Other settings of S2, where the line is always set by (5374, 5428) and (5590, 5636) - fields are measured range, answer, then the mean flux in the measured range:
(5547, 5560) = 0.2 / 8.35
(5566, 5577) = 1.3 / 7.44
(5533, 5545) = -0.1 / 8.54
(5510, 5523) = -0.3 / 8.65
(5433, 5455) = 0.2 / 8.44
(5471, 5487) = -0.3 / 8.67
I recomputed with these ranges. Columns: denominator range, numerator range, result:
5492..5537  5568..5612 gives 0.99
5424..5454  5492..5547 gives 1.03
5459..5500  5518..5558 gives 1.01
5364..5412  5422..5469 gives 1.03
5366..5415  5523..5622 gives 1.05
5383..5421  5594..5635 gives 1.07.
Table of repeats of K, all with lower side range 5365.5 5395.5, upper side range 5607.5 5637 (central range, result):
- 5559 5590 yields 0.9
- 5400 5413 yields 0.0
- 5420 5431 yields -0.5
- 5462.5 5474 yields -0.3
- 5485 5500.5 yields -0.4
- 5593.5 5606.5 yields 0.2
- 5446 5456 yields 0.1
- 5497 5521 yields -0.4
